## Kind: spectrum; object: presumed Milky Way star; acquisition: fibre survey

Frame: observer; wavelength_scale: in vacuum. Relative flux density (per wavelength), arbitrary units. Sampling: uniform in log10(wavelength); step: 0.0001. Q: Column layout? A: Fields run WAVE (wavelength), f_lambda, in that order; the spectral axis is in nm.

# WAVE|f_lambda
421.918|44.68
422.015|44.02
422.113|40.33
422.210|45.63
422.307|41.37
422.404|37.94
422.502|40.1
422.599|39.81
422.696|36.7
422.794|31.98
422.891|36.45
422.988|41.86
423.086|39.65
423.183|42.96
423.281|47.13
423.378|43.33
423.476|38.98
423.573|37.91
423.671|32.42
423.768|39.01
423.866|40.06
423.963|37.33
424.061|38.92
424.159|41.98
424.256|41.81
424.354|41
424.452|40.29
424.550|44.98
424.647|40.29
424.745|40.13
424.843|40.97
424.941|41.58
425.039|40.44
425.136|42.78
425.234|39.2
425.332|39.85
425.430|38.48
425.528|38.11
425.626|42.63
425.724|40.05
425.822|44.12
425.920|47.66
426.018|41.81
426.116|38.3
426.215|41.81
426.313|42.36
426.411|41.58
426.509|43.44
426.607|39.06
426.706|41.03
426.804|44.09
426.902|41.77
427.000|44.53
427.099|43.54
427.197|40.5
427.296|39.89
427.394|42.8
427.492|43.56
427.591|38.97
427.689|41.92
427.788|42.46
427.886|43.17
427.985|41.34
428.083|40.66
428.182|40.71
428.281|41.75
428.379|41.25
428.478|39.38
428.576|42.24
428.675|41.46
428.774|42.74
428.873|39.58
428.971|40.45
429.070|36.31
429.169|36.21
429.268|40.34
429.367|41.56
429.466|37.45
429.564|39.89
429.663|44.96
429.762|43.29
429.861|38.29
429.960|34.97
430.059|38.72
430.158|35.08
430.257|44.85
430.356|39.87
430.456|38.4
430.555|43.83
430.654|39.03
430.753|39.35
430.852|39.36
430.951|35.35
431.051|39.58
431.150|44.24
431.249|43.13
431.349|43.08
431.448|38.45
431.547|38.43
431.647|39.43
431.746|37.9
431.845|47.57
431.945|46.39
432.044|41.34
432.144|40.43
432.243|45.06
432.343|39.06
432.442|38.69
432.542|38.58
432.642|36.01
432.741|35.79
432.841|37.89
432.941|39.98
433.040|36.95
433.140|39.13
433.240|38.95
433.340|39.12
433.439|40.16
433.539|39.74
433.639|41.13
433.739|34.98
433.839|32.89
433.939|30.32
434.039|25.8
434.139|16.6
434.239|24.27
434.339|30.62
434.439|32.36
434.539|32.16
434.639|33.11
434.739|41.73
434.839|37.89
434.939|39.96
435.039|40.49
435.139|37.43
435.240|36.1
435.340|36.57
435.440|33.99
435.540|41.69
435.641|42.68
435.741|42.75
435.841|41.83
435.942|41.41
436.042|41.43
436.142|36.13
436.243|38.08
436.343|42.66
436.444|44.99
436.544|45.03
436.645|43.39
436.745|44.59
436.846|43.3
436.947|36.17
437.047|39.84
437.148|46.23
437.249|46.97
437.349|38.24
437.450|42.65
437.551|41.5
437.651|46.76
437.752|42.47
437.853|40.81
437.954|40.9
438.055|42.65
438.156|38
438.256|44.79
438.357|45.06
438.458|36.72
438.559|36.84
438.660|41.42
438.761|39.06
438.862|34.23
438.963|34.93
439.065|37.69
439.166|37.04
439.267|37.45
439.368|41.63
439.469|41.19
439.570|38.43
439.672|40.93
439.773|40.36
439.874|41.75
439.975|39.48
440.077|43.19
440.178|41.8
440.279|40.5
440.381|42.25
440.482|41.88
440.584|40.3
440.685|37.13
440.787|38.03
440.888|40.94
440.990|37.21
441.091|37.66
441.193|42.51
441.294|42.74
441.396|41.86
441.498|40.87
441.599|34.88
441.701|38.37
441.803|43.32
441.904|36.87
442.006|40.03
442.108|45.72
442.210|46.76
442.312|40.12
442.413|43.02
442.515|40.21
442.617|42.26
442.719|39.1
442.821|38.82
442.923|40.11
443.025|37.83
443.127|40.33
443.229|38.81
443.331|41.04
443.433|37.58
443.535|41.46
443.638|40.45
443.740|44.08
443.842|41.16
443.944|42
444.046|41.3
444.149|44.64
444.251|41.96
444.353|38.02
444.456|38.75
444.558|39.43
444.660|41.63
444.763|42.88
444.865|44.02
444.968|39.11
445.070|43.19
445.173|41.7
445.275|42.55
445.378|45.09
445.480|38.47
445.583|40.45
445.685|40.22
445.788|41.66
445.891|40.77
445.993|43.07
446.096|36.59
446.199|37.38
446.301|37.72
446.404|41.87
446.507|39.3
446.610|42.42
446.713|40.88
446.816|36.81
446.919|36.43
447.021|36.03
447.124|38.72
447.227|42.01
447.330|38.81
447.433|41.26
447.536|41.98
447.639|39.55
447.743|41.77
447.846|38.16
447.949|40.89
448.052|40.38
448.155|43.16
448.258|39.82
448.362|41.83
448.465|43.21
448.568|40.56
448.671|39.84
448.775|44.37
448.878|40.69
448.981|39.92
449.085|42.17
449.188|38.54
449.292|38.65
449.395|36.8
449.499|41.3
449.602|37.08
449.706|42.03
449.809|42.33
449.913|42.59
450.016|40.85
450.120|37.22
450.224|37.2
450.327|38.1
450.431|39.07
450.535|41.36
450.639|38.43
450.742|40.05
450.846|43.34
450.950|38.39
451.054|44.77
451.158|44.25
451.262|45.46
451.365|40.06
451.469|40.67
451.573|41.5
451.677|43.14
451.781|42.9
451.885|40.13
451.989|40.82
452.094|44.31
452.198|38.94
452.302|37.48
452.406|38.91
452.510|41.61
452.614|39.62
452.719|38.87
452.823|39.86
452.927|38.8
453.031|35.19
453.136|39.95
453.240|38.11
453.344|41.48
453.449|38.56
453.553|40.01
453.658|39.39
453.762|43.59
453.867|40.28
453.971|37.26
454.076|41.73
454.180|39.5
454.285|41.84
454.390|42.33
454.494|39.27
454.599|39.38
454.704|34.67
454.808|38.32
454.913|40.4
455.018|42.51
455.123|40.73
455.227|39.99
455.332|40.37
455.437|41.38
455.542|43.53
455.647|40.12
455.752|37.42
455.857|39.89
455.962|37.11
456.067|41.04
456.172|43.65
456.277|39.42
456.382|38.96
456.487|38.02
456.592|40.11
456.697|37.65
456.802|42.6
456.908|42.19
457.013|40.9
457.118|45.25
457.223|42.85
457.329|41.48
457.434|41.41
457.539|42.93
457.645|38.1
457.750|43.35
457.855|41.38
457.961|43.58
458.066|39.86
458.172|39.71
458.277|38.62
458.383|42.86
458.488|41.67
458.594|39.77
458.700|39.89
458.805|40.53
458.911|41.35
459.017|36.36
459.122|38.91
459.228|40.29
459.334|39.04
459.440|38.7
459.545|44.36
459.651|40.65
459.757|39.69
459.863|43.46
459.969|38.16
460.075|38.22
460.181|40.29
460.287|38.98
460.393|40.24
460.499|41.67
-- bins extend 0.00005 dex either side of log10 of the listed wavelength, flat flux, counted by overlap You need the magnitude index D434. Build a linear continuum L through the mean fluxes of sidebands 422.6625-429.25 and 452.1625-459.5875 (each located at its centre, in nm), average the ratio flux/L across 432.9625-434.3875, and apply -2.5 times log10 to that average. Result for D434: 0.20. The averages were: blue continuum 40.8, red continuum 40.2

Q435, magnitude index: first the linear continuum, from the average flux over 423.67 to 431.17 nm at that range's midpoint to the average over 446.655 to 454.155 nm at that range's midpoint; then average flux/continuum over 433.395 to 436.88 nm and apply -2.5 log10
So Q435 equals 0.09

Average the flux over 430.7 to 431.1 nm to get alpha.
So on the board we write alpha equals 38.4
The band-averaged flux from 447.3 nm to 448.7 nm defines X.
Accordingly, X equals 40.8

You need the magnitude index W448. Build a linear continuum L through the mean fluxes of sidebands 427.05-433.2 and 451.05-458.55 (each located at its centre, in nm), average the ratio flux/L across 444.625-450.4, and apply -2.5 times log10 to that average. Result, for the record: 0.004 mag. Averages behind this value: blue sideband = 40.4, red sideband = 40.6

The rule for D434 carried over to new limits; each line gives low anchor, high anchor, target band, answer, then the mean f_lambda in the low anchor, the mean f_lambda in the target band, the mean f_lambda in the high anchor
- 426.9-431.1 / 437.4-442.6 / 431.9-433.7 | 0.022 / 40.5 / 39.6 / 40.5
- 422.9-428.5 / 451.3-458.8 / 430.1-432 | 0.009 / 41.2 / 40.7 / 40.4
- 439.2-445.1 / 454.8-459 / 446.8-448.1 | 0.032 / 40.7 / 39.5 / 40.8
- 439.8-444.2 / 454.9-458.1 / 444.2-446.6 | 0.001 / 40.7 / 40.7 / 40.9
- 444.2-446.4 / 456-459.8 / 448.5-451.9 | 0.000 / 40.7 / 40.7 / 40.7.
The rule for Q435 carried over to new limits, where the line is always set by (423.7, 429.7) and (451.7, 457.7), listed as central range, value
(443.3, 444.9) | -0.018 mag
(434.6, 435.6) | 0.078 mag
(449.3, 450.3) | 0.020 mag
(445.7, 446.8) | 0.012 mag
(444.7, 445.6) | -0.038 mag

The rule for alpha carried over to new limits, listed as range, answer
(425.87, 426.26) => 42.3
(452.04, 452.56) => 40.2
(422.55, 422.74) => 38.4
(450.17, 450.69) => 38.8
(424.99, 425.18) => 41.8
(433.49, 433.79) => 38.5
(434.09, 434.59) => 27.2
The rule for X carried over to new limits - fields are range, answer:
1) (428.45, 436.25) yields 38.5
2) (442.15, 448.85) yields 40.7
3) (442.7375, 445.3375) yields 40.9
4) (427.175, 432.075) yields 40.6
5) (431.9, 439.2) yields 38.8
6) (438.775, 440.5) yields 39.6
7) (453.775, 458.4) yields 40.6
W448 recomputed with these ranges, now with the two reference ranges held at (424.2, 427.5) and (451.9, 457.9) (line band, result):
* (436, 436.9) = -0.03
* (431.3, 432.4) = -0.01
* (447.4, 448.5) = -0.01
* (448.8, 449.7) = 0.02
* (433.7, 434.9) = 0.30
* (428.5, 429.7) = 0.03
